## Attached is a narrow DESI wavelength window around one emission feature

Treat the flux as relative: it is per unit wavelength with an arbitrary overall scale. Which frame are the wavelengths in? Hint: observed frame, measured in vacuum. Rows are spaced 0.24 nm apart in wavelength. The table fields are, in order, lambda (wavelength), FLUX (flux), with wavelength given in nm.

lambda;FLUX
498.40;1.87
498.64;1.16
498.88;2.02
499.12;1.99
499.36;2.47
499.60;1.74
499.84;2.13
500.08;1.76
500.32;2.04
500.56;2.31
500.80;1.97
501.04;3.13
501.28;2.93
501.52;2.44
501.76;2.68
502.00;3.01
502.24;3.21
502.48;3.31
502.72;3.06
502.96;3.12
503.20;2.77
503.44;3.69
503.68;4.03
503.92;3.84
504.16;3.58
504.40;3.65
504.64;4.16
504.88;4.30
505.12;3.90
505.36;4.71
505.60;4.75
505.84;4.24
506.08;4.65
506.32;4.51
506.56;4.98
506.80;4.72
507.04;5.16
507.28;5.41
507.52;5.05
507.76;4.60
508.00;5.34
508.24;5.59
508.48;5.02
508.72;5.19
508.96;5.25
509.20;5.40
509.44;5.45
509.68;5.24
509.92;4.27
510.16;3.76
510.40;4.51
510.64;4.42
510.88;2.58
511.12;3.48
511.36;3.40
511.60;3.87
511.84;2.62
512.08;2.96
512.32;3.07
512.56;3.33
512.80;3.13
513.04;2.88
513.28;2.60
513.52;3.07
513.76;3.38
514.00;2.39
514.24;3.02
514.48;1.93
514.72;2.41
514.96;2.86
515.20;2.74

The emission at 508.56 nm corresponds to C IV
